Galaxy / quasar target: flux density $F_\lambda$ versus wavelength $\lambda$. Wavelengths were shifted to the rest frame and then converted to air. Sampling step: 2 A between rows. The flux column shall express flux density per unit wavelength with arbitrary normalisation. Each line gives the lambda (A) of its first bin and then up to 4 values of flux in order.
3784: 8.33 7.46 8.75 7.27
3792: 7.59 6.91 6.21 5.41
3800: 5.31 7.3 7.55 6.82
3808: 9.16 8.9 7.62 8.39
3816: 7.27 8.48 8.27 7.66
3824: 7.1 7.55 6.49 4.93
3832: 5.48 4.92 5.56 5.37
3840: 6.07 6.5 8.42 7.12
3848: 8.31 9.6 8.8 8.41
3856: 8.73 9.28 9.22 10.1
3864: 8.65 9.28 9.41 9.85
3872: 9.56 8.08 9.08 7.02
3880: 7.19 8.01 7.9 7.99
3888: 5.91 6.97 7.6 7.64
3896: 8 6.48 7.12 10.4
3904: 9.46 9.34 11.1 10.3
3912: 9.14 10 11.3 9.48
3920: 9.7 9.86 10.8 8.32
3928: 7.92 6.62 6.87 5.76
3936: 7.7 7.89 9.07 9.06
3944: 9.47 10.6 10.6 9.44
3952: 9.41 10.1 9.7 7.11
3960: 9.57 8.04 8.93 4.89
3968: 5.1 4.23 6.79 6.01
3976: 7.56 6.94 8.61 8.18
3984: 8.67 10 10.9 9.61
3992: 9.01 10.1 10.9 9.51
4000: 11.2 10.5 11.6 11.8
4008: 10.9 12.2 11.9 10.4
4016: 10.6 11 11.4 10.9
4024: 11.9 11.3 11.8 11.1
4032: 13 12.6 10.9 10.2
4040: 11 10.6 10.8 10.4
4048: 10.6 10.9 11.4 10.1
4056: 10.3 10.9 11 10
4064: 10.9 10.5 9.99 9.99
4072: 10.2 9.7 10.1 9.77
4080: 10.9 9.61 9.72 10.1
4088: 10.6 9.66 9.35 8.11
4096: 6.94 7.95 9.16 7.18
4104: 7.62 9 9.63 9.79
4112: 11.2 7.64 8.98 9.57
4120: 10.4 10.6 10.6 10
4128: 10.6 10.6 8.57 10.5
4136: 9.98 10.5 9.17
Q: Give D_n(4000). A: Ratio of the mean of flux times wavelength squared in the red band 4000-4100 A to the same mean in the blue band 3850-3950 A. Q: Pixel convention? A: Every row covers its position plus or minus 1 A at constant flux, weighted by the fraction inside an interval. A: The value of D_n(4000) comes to 1.30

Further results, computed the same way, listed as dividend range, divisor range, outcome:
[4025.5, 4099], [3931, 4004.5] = 1.26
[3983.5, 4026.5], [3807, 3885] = 1.48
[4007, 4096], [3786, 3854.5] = 1.65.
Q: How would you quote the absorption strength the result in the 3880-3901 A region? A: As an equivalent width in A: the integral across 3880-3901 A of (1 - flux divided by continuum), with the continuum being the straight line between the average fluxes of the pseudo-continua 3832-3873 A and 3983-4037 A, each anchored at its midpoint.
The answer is 3.4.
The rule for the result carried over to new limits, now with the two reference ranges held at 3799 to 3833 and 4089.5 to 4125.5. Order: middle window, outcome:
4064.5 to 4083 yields -2.57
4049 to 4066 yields -3.68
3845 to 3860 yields -2.22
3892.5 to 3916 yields -3.64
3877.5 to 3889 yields 0.55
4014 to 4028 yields -4.28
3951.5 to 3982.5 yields 2.60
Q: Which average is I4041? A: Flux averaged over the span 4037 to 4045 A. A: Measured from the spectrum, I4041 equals 10.7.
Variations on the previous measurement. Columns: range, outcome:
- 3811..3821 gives 8.01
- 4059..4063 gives 10.5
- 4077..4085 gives 10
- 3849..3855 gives 8.94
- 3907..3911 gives 10.7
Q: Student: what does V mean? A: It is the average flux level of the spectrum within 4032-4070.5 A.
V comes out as 10.8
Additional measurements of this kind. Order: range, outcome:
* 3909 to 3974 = 8.52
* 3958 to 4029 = 9.48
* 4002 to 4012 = 11.5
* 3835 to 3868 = 8.13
